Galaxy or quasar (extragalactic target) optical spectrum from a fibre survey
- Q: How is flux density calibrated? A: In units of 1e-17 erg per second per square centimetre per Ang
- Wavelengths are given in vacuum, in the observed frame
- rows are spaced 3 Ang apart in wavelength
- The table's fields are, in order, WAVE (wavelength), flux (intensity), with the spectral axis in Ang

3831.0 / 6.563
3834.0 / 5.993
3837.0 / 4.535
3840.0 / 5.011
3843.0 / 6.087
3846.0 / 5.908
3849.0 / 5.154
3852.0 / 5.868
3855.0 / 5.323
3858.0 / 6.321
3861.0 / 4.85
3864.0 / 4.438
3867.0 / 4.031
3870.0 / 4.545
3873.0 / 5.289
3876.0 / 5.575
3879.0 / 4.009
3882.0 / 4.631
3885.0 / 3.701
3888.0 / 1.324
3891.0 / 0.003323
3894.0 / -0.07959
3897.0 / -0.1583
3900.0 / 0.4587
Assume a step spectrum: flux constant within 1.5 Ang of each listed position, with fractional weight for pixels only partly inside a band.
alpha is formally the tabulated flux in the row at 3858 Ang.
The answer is 6.321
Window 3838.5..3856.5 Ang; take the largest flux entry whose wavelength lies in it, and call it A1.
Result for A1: 6.087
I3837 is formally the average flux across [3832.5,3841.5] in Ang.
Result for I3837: 5.18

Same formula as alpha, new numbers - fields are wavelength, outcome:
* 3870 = 4.545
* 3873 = 5.289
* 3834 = 5.993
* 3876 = 5.575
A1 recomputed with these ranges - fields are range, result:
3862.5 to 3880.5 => 5.575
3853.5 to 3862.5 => 6.321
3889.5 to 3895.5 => 0.003323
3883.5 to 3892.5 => 3.701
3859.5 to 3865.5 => 4.85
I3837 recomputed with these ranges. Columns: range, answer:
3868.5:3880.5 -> 4.85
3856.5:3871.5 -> 4.84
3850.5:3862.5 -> 5.59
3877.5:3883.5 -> 4.32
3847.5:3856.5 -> 5.45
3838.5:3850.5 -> 5.54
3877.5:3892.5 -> 2.73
